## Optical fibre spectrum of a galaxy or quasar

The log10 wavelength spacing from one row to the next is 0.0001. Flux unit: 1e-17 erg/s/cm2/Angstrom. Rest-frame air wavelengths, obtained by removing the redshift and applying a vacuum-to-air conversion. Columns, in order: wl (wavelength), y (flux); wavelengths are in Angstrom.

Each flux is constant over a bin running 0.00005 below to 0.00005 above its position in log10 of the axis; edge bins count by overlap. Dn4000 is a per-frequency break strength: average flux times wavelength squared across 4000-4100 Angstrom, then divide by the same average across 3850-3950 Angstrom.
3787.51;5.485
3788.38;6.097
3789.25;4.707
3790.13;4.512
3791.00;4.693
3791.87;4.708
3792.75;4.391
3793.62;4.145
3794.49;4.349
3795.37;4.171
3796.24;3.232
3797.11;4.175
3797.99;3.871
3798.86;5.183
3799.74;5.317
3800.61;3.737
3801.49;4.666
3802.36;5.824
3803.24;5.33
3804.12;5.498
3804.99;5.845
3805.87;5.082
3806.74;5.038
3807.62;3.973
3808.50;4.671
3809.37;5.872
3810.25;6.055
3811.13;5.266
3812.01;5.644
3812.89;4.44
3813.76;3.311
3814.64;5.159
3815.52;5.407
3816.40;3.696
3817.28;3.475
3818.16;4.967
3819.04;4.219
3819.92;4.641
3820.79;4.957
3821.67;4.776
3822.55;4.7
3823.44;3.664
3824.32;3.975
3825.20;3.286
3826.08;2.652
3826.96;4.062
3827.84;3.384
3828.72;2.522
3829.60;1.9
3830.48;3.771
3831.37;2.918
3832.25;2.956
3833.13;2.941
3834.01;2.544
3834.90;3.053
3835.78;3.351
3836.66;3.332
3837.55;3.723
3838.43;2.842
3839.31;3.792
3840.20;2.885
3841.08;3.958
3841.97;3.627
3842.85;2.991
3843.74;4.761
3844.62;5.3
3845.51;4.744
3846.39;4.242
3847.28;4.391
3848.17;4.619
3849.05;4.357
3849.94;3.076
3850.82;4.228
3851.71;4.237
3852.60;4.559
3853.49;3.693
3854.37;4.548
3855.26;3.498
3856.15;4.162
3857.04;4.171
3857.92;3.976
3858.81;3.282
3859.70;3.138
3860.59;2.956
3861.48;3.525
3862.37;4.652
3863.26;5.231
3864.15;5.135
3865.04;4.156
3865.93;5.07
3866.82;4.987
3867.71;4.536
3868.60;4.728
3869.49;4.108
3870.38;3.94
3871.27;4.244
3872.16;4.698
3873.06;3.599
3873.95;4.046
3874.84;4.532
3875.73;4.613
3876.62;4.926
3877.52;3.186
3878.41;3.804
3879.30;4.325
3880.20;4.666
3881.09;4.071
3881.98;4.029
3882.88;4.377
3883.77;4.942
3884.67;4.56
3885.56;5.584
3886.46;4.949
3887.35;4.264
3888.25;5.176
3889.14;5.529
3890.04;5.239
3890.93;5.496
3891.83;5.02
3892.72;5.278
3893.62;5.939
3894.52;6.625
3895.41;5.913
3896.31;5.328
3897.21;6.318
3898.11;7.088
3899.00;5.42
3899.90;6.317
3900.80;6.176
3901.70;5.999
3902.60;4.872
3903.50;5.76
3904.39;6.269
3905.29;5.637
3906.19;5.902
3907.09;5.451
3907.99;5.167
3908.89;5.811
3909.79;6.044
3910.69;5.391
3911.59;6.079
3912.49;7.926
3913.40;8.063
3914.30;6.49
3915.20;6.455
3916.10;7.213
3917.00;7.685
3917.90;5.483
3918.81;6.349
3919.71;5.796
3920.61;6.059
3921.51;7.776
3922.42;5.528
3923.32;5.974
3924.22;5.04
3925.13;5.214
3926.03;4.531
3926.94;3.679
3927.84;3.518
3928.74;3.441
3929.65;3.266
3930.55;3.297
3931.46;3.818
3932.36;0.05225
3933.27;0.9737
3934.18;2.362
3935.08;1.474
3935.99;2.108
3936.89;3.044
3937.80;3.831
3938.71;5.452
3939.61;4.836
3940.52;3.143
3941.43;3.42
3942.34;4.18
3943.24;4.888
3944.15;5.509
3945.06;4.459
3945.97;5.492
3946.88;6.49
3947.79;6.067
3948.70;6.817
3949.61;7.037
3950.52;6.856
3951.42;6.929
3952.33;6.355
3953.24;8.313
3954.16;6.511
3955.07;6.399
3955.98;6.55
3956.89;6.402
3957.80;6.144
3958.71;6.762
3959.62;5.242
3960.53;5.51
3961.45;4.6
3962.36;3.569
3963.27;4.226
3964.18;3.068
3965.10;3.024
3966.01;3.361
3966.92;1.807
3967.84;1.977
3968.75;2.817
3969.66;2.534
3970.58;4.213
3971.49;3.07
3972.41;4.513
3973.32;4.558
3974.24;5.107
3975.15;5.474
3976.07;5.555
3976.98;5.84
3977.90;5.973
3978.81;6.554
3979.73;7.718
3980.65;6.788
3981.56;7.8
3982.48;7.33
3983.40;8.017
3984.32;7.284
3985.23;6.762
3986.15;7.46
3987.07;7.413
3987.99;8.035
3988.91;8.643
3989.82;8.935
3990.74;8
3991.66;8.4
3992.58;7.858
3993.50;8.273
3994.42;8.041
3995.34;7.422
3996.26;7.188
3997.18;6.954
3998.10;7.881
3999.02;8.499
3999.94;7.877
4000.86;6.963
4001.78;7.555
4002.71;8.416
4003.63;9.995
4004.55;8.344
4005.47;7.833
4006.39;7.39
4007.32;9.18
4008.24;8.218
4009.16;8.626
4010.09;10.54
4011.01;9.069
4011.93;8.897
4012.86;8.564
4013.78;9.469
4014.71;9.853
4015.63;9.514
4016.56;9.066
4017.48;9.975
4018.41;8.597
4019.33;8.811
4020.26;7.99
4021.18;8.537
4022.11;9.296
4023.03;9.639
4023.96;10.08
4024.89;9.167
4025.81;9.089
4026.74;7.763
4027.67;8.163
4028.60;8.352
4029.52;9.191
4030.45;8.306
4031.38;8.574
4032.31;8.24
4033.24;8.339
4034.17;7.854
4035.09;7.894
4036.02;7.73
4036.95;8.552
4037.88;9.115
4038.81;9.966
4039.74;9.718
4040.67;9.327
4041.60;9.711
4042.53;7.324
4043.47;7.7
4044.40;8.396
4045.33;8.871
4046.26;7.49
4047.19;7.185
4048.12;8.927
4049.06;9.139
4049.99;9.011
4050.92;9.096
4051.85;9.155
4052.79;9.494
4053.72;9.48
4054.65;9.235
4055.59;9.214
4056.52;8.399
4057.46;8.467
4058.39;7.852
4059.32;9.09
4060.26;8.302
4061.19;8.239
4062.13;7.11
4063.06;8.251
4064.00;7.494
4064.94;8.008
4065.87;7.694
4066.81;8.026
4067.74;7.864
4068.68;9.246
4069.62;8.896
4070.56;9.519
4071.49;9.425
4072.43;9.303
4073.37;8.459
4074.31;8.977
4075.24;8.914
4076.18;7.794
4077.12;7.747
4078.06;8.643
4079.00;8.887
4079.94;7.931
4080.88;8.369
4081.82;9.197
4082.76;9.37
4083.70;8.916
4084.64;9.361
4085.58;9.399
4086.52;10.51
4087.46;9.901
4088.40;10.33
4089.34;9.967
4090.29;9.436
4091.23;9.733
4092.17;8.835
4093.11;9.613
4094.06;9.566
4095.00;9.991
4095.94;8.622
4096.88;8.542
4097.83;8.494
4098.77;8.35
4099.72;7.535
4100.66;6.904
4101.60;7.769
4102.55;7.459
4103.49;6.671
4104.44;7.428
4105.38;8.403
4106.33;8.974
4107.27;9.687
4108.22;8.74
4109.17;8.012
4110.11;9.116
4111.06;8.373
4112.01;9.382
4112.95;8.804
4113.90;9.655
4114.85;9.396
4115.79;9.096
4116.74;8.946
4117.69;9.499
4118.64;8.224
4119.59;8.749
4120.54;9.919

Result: 1.9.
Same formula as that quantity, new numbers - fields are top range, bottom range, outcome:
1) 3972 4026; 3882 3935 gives 1.58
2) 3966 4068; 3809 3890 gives 2.07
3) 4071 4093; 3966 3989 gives 1.70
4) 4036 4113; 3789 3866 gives 2.37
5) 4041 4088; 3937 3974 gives 1.87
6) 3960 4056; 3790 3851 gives 2.01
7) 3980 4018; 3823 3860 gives 2.45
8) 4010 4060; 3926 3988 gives 1.85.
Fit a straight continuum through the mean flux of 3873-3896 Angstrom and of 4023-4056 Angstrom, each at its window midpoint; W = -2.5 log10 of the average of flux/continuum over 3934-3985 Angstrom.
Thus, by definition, 0.30 mag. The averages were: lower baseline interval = 4.82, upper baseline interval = 8.72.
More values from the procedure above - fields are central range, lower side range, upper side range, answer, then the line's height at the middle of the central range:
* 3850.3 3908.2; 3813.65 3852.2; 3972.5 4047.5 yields 0.04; 4.94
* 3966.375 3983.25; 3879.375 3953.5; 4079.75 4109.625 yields 0.27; 6.4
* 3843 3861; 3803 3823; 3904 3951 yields 0.20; 4.93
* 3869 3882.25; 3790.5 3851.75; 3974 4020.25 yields 0.27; 5.35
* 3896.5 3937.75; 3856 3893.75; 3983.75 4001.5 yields 0.09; 5.66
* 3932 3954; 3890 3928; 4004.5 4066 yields 0.40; 6.66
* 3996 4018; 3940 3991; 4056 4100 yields -0.25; 6.81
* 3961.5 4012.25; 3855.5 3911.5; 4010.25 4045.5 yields 0.17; 7.71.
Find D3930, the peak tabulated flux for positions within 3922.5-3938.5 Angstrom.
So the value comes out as 5.974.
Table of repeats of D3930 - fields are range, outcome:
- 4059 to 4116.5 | 10.51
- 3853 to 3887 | 5.584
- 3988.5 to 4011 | 10.54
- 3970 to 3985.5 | 8.017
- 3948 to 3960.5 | 8.313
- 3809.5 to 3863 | 6.055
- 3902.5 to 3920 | 8.063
